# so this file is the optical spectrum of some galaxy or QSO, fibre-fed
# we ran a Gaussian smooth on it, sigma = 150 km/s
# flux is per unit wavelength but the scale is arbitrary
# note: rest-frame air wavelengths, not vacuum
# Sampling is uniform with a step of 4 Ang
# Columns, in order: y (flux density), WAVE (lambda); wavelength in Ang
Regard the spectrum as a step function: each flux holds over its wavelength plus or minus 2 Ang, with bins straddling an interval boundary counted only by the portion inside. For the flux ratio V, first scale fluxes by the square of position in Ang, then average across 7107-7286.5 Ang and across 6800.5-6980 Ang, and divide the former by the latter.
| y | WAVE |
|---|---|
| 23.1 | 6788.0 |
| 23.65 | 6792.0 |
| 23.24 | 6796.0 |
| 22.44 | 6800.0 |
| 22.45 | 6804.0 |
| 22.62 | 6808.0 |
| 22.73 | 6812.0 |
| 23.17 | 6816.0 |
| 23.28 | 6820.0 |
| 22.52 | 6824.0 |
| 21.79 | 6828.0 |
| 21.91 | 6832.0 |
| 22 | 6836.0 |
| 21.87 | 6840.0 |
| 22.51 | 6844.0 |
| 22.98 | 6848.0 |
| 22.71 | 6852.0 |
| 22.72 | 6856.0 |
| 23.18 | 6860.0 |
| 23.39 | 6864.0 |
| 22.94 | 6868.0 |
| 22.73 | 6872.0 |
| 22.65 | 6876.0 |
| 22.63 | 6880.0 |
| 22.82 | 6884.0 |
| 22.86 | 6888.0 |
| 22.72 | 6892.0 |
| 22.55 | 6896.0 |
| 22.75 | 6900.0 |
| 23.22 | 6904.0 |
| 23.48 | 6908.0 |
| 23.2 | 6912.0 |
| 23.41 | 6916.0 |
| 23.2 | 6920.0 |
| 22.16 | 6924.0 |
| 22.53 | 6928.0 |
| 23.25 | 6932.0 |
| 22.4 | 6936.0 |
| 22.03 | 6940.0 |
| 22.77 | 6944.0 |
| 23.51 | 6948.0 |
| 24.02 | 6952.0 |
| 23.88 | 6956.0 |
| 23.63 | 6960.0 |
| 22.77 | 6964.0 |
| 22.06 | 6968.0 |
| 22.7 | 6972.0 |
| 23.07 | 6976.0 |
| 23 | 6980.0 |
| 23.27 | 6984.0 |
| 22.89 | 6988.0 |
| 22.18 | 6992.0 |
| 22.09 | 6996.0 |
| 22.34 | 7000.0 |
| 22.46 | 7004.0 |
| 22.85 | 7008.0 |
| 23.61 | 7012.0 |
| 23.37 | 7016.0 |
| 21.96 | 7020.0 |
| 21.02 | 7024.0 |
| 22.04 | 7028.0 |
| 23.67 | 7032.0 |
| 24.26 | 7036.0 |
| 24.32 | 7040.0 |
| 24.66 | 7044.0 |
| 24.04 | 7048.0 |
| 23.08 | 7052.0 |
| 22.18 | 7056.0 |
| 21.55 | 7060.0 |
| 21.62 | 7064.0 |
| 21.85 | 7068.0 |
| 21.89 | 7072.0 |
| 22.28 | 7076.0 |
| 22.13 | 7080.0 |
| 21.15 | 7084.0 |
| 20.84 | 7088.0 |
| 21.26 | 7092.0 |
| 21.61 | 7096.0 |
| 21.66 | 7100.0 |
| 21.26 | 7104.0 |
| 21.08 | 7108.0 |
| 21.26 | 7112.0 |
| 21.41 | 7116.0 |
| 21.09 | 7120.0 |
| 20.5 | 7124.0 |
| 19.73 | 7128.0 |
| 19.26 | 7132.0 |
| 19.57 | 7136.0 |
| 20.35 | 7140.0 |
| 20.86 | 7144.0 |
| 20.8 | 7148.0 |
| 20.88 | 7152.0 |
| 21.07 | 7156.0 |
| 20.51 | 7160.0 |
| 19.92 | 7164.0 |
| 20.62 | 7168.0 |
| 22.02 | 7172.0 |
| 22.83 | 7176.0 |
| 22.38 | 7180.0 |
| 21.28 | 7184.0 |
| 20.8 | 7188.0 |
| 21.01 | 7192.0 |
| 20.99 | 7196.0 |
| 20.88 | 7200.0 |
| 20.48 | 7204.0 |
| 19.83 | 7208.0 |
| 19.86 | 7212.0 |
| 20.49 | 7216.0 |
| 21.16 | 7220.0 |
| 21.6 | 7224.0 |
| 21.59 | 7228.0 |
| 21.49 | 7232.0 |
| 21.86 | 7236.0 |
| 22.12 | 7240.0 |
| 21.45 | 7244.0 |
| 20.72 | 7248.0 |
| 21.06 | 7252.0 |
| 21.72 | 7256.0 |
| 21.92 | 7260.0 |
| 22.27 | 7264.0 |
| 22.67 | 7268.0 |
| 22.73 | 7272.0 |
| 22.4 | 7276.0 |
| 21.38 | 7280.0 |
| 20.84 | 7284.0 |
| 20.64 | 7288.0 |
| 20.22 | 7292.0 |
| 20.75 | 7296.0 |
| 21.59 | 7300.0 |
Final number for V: 1.0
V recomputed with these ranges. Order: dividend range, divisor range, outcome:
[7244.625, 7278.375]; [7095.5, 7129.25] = 1.08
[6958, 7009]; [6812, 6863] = 1.05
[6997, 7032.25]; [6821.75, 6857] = 1.06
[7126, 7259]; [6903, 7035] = 0.98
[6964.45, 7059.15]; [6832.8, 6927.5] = 1.04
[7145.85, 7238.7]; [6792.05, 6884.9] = 1.03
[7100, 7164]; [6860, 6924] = 0.96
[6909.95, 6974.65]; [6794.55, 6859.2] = 1.05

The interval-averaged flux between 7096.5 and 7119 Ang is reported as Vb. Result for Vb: 21.3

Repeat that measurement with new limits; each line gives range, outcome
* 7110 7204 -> 20.9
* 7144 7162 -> 20.8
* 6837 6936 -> 22.8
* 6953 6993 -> 23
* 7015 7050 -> 23.3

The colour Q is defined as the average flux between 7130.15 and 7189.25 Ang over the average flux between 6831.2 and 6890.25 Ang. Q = 0.9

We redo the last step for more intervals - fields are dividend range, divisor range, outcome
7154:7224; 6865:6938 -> 0.92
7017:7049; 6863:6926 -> 1.01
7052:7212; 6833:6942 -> 0.93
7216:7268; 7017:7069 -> 0.95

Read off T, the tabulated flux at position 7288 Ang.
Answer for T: 20.64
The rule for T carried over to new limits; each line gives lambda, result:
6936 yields 22.4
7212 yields 19.86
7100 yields 21.66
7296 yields 20.75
